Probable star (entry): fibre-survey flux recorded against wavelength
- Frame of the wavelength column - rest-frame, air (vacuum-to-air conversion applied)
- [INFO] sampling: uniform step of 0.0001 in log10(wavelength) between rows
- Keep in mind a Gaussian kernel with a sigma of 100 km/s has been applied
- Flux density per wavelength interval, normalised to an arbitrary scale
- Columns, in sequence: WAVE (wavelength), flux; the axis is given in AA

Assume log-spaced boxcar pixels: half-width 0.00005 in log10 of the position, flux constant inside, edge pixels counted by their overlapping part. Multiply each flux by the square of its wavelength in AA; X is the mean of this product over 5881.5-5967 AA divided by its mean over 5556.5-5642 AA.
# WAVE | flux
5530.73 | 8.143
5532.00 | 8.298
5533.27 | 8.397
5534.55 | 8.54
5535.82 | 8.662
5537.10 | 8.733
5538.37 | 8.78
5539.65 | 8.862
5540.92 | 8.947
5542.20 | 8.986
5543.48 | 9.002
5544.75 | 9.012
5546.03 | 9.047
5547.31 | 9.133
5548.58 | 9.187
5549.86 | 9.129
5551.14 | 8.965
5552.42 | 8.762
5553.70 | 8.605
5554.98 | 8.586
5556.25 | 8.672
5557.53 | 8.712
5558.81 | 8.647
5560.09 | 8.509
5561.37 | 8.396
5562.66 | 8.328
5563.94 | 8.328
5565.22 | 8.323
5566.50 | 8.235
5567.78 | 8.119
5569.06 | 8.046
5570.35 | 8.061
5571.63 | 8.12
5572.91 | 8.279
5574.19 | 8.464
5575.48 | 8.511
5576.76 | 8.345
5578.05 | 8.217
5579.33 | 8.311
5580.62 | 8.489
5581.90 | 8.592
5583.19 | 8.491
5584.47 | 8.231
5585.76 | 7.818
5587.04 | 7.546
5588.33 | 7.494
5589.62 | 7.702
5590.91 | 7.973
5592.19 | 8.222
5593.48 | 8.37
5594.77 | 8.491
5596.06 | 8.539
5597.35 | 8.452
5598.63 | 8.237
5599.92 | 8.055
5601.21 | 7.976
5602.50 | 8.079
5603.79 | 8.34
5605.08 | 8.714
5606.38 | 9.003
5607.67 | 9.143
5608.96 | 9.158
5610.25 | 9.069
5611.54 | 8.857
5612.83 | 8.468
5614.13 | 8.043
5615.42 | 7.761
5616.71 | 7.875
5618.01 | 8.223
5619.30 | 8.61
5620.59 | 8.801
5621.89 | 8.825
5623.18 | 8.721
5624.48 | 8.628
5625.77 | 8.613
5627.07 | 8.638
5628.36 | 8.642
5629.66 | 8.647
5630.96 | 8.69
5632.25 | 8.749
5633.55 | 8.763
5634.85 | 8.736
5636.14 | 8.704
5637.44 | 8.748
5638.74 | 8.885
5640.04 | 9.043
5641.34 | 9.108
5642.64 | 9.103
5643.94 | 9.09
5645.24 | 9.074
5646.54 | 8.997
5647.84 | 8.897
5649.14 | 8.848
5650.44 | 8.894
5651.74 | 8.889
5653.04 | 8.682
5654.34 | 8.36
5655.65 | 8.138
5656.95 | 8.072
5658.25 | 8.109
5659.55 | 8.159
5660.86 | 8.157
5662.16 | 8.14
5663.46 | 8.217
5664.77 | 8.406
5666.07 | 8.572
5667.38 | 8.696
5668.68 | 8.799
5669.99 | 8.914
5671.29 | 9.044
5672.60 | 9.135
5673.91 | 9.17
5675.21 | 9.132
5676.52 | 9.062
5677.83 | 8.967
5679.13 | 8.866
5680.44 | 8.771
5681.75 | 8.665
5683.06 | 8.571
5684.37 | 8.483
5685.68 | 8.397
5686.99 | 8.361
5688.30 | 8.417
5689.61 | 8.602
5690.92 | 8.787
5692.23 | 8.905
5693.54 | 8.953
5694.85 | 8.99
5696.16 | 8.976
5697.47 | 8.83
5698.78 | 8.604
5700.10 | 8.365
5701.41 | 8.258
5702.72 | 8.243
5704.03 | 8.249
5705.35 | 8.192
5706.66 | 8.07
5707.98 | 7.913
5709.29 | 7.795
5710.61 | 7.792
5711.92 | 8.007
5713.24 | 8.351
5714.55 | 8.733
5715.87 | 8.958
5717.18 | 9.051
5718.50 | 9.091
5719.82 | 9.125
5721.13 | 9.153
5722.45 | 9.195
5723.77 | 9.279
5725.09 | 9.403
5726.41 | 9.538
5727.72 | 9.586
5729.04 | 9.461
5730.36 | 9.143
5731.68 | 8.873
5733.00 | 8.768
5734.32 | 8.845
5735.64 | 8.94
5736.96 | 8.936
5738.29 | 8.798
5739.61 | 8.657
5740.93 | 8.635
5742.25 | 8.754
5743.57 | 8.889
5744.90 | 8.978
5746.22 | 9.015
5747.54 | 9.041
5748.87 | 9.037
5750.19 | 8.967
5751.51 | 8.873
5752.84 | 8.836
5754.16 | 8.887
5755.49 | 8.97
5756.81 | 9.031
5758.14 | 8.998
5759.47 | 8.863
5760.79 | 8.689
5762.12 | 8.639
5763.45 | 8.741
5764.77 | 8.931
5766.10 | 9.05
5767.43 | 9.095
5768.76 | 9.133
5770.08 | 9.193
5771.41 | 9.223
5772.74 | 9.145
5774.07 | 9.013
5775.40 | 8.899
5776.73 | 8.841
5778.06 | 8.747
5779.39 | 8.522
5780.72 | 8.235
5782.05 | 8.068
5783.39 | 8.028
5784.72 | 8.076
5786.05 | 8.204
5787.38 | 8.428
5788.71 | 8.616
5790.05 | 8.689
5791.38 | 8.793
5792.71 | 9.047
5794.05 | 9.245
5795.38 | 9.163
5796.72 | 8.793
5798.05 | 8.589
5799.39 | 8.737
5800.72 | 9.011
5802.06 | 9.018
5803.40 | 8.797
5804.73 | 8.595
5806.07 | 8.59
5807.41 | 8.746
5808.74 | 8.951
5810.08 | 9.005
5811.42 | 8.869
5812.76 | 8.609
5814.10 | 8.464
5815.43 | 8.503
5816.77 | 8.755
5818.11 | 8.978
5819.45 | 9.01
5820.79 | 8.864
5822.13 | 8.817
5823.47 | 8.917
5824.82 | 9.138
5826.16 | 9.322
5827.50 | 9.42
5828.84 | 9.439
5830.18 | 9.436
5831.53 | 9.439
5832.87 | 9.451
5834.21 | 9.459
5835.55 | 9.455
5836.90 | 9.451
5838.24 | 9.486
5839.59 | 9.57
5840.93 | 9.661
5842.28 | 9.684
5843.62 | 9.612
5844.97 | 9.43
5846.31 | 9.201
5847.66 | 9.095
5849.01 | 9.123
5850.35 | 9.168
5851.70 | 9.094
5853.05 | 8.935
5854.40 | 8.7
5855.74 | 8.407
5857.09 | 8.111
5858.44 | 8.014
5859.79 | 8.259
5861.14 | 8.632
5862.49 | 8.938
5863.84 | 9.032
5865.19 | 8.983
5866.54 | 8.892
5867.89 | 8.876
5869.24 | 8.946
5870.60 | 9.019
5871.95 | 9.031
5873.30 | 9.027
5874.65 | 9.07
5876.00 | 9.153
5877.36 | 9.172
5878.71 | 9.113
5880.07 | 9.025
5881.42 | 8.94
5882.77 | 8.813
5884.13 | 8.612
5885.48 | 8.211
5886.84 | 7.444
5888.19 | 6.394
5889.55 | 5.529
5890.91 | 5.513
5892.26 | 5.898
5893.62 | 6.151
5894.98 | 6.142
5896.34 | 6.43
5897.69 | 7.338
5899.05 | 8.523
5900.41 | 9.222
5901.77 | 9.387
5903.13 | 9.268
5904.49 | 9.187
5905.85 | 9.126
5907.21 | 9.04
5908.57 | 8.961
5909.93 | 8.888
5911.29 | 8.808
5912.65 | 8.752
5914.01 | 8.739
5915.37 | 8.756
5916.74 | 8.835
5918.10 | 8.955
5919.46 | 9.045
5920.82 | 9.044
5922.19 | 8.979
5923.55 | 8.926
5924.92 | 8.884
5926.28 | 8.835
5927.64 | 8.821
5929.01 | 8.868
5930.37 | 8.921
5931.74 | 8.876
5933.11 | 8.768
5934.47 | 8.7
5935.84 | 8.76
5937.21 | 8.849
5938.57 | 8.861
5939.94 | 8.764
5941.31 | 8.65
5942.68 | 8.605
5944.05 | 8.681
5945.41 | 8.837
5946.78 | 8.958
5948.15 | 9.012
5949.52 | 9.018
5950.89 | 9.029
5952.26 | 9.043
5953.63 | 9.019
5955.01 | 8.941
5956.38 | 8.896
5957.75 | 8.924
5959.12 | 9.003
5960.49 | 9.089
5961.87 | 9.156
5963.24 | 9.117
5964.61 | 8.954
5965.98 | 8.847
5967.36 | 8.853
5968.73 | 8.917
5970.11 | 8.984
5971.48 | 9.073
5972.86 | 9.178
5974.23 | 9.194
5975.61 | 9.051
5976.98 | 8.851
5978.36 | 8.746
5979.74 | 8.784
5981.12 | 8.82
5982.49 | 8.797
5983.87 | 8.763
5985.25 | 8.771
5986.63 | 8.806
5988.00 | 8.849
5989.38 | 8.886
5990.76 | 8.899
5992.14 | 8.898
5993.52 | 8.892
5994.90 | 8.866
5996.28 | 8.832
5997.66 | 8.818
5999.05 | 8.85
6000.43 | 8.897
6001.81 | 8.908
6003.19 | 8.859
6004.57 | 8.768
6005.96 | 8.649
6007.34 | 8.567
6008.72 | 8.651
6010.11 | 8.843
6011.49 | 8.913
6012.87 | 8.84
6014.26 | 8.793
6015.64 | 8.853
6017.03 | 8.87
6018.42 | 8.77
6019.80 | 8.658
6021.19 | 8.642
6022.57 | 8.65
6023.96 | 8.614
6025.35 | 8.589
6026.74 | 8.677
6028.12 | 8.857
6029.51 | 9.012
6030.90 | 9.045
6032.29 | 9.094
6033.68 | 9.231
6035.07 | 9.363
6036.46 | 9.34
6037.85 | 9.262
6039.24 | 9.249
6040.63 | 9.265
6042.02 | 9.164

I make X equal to 1.1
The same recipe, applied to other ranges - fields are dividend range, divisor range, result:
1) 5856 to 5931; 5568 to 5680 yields 1.09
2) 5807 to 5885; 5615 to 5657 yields 1.12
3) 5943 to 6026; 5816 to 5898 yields 1.07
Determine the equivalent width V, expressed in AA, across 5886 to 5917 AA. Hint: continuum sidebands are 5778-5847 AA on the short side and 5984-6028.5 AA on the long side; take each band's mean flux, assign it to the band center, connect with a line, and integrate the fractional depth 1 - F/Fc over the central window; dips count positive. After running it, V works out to 3.3 AA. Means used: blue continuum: 8.95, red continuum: 8.79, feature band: 7.92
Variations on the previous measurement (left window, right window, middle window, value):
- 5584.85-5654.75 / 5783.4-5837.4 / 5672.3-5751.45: -0.46 AA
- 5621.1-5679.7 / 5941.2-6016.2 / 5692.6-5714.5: 0.97 AA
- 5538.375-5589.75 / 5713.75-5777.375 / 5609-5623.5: 0.23 AA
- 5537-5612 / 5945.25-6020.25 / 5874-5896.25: 2.87 AA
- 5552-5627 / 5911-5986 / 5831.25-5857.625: -1.45 AA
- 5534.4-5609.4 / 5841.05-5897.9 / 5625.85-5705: -2.21 AA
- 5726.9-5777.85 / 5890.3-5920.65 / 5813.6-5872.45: -3.54 AA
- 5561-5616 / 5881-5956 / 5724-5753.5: -2.19 AA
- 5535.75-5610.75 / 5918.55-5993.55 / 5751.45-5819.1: -0.49 AA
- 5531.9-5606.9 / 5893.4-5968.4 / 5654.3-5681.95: -0.26 AA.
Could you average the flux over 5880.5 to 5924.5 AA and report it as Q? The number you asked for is 8.19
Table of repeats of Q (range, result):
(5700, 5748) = 8.76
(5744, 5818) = 8.8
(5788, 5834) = 8.94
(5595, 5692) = 8.64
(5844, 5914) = 8.46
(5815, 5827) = 8.93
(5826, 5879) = 9.11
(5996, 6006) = 8.83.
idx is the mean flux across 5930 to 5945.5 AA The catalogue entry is 8.77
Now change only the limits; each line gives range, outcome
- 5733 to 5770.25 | 8.9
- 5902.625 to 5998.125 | 8.91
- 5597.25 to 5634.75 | 8.55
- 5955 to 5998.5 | 8.92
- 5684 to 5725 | 8.6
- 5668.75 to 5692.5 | 8.79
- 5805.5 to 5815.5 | 8.74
